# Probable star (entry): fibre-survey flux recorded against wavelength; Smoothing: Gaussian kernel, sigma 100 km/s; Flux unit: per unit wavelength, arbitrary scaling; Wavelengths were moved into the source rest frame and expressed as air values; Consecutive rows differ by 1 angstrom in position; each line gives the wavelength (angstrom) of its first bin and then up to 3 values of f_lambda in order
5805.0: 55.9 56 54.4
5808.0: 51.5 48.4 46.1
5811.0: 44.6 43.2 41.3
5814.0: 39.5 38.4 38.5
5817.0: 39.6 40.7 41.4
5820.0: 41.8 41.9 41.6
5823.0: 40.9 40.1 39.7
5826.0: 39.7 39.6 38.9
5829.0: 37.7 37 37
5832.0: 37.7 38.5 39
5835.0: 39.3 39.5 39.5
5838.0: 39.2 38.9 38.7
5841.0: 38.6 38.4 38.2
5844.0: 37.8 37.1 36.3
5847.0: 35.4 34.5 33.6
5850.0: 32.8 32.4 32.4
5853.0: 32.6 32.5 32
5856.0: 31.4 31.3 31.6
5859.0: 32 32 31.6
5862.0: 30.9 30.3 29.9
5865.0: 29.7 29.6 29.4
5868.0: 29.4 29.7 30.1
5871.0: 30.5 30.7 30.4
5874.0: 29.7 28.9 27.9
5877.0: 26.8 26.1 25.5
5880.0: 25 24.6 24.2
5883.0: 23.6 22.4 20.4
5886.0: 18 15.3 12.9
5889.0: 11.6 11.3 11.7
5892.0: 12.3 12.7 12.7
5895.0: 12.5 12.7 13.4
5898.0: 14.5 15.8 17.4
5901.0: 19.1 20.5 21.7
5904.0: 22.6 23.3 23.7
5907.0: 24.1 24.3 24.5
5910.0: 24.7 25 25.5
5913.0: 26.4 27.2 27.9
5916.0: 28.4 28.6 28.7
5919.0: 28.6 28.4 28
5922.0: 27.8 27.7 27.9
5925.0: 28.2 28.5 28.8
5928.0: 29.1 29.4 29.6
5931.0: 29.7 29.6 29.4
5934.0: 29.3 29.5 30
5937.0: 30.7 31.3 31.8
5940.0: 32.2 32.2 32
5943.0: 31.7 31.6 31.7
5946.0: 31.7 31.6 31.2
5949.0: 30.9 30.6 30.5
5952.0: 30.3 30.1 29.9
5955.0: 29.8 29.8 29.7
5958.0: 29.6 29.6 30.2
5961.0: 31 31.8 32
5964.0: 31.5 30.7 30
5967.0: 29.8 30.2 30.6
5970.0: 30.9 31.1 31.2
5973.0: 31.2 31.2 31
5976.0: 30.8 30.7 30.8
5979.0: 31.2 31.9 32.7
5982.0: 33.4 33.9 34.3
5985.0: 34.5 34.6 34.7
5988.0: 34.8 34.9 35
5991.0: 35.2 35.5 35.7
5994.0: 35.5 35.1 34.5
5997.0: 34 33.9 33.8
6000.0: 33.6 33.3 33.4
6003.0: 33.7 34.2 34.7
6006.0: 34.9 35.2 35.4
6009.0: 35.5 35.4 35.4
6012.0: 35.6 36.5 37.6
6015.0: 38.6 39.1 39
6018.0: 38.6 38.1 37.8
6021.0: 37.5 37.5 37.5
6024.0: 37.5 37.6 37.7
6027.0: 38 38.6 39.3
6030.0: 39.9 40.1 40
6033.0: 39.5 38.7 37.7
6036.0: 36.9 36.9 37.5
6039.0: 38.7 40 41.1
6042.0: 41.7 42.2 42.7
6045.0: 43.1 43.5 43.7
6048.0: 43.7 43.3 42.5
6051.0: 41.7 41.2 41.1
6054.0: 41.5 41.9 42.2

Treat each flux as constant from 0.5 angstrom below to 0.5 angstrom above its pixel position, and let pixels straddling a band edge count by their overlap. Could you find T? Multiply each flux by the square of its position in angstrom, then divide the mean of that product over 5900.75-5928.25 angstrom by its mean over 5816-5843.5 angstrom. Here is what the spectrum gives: 0.68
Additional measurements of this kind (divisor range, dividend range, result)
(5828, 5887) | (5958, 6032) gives 1.13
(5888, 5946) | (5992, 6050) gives 1.58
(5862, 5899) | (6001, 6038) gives 1.74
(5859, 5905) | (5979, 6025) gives 1.62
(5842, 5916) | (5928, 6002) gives 1.27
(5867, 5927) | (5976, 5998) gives 1.51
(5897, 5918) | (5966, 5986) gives 1.40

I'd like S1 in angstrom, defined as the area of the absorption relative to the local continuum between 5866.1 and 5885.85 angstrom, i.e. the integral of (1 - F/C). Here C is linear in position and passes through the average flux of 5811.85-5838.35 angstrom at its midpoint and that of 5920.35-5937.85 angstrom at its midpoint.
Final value 4.29 angstrom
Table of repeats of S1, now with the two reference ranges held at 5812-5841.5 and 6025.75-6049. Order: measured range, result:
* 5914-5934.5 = 5.7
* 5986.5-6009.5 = 3.1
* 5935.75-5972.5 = 8.3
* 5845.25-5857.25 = 1.9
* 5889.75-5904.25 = 8.9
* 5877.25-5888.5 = 5.1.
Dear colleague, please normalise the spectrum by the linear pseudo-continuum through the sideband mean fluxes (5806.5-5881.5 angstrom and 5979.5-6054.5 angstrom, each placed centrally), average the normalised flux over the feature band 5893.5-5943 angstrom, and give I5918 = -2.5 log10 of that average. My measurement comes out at 0.38 mag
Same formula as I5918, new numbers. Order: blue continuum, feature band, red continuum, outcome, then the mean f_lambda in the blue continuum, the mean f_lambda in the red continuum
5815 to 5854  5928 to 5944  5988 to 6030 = 0.205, 38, 36.1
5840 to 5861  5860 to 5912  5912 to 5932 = 0.350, 34.2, 28.3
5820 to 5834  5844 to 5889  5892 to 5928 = 0.108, 39.3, 23.1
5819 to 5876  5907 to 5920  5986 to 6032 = 0.313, 35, 36.2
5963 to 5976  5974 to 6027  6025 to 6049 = 0.000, 30.8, 40.1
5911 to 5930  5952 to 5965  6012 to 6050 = 0.052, 28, 39.4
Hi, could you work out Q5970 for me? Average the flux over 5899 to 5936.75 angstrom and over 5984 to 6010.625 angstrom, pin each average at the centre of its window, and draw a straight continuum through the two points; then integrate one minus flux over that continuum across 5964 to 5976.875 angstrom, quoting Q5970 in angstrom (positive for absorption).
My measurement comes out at 0.5 angstrom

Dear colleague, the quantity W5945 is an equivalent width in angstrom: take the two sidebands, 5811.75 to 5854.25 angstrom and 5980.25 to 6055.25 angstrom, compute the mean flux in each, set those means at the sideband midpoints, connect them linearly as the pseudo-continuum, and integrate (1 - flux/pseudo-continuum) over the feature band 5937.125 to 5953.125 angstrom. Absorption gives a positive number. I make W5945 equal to 2.7 angstrom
